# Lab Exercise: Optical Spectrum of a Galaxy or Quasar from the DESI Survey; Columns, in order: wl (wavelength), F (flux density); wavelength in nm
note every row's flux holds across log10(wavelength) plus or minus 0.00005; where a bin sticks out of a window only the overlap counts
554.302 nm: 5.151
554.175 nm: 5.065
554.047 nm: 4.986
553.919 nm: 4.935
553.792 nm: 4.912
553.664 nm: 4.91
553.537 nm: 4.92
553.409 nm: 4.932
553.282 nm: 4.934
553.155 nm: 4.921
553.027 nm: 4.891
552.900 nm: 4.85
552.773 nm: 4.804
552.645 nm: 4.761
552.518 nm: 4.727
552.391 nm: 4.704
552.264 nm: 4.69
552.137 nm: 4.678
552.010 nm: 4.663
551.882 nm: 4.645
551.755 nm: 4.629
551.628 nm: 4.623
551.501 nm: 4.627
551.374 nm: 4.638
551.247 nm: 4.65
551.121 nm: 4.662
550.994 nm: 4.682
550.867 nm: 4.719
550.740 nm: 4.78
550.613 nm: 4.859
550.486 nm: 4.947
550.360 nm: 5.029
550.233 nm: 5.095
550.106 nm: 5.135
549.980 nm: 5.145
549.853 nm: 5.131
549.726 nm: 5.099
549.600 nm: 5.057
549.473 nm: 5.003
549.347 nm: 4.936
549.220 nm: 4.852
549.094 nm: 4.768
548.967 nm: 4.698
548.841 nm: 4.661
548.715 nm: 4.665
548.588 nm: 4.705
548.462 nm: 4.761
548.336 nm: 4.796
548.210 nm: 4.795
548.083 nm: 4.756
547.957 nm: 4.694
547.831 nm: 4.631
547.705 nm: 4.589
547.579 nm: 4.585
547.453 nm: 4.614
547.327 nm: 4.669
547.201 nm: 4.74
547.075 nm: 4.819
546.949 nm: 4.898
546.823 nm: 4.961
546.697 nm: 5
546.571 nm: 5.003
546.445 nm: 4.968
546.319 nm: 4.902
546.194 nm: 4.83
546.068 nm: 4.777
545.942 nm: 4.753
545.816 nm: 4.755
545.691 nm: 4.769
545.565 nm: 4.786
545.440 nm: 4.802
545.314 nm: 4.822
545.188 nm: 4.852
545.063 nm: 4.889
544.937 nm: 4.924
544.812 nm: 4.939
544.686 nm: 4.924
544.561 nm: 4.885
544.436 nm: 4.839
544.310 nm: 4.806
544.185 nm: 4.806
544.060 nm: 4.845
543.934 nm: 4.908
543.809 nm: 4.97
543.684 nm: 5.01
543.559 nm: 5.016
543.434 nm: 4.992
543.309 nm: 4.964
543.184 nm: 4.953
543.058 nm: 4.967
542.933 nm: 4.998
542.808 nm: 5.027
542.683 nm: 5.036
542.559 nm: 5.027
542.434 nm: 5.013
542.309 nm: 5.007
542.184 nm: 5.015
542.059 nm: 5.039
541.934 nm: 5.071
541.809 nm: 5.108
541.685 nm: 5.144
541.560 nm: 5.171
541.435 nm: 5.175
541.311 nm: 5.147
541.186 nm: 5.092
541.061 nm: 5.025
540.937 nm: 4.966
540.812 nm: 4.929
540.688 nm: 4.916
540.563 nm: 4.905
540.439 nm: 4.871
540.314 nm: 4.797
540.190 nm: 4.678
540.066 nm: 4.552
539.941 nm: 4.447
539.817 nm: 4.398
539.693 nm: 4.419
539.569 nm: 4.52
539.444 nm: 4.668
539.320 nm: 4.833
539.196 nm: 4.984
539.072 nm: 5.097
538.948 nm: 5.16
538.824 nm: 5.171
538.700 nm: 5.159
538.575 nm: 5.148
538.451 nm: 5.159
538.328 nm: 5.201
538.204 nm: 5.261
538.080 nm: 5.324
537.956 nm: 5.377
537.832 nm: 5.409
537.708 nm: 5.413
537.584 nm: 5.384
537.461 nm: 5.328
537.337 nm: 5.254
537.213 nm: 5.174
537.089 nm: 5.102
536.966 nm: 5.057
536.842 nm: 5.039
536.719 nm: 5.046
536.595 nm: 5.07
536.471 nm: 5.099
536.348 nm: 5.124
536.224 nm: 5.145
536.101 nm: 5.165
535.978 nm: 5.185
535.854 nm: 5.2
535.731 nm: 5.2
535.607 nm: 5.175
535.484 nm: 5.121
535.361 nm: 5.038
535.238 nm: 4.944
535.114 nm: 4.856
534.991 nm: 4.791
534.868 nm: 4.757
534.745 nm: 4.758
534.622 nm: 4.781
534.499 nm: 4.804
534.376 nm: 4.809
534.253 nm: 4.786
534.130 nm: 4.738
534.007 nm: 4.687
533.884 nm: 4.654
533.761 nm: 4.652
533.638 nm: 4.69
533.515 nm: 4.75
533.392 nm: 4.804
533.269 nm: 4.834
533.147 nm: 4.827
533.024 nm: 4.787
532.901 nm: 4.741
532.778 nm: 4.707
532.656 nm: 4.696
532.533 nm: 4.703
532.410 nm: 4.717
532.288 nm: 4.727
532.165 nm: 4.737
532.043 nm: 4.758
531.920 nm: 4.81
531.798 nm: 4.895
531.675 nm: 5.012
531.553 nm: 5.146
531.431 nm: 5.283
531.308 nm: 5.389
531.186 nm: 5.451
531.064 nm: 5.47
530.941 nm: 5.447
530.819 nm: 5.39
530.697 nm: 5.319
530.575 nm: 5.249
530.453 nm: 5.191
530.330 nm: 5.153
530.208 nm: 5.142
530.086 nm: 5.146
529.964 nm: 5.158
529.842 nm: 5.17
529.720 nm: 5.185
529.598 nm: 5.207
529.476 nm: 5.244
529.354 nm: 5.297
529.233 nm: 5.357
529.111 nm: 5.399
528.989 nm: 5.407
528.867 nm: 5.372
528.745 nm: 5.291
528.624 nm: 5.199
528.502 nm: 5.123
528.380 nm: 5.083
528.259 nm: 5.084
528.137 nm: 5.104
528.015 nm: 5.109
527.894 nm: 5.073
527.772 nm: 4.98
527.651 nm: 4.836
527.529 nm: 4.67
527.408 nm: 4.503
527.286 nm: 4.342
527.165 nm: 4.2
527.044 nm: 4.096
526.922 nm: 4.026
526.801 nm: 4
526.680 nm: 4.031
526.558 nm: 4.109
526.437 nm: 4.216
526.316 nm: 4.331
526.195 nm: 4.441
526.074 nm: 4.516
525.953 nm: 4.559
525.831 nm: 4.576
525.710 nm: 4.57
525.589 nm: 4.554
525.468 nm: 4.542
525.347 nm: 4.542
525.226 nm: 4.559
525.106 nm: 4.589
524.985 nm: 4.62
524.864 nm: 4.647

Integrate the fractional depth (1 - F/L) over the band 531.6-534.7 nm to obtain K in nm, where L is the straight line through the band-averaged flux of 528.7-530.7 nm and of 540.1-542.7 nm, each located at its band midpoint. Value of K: 0.246 nm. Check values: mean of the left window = 5.25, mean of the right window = 5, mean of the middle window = 4.77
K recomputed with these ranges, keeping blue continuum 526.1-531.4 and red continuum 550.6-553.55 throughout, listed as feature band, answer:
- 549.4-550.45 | -0.07 nm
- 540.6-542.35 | -0.08 nm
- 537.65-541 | -0.06 nm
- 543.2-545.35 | -0.04 nm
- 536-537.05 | -0.05 nm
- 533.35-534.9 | 0.05 nm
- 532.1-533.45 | 0.05 nm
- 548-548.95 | 0.01 nm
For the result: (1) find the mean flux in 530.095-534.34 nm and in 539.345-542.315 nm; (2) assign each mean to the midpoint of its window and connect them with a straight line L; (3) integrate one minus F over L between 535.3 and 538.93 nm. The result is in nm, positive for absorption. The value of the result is -0.21 nm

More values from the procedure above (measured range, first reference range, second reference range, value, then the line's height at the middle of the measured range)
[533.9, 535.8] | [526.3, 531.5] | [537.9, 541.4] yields 0.030 nm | 4.96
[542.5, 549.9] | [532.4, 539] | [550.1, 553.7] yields 0.012 nm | 4.86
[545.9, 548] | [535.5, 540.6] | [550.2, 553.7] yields 0.036 nm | 4.88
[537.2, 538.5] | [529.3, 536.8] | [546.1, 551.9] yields -0.095 nm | 4.94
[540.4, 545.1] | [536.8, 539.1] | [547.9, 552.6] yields 0.072 nm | 5.06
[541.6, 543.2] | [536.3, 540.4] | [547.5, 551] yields -0.025 nm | 4.96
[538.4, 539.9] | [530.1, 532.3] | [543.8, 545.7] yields 0.029 nm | 4.98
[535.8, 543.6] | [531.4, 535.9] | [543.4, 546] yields -0.280 nm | 4.86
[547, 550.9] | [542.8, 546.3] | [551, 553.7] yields -0.018 nm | 4.81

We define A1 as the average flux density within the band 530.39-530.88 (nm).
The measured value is 5.28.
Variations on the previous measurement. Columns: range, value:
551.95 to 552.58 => 4.7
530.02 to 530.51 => 5.15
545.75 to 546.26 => 4.79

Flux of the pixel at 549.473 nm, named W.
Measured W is 5.003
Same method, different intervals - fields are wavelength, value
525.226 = 4.559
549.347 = 4.936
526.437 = 4.216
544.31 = 4.806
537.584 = 5.384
